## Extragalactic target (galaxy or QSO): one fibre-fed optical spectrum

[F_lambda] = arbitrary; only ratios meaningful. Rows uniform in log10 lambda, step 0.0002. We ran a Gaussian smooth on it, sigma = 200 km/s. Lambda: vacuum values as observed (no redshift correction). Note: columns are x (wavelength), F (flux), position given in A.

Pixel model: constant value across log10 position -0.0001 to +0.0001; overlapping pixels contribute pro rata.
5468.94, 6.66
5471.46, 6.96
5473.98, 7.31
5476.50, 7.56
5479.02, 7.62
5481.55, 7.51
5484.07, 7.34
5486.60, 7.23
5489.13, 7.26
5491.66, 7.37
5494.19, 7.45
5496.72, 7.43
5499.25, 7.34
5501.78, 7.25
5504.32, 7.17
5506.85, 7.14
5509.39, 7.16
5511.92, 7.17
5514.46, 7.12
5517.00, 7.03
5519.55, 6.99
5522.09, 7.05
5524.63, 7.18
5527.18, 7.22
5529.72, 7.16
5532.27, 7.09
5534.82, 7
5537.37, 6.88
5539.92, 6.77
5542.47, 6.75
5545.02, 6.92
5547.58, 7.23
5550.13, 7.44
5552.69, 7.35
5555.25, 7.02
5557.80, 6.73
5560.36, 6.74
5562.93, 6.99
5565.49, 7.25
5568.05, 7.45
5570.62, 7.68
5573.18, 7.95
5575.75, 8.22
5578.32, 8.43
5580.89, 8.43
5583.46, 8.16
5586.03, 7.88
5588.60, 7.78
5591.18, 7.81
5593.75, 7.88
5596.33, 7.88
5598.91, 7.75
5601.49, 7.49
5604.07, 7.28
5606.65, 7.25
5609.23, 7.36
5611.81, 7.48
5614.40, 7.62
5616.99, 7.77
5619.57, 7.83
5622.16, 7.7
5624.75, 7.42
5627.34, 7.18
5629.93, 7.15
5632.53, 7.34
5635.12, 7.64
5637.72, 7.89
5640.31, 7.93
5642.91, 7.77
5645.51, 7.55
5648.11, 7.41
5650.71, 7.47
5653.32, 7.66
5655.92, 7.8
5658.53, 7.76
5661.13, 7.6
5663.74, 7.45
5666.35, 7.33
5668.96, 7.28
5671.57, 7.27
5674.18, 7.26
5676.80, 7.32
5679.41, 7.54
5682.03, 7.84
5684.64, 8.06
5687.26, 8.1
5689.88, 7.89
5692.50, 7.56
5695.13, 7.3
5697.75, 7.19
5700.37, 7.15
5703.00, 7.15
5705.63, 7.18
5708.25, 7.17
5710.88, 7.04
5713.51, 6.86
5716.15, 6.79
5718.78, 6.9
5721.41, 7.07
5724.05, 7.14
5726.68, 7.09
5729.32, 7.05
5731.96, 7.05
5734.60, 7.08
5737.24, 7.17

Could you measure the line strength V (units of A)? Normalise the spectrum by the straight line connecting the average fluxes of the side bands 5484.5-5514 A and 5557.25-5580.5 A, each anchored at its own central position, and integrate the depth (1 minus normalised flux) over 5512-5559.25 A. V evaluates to 2.3 A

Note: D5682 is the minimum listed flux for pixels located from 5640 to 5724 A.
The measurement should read 6.79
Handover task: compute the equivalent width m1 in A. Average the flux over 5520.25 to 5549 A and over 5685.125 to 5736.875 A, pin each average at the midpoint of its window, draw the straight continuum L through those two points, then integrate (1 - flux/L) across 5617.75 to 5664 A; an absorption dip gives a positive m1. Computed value -2.9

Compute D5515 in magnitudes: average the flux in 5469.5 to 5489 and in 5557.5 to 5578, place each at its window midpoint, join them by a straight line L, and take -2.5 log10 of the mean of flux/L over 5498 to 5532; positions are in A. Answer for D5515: 0.034 mag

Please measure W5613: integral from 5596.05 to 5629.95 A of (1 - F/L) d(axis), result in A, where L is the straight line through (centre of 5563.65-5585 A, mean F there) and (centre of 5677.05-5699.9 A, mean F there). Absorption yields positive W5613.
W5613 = 1.37 A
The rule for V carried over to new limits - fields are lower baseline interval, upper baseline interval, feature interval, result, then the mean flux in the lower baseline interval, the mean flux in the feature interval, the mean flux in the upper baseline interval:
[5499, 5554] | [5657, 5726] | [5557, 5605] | -3.3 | 7.1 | 7.68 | 7.35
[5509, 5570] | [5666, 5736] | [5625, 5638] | -0.4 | 7.08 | 7.4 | 7.28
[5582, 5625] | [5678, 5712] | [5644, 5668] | 0.0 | 7.68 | 7.56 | 7.48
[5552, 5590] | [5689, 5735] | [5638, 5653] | -0.6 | 7.61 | 7.65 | 7.14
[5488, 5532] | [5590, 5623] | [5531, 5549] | 0.9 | 7.2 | 6.95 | 7.62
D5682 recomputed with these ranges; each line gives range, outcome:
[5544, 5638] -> 6.73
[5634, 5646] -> 7.55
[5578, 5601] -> 7.75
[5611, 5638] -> 7.15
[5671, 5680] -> 7.26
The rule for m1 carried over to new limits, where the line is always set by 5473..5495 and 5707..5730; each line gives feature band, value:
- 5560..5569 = 0.2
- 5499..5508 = 0.2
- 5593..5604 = -0.7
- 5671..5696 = -2.0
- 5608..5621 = -0.8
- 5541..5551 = 0.3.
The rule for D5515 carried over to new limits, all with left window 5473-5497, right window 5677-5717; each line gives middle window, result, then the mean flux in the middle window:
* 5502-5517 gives 0.038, 7.15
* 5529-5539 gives 0.059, 7.01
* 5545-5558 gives 0.035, 7.17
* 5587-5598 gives -0.062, 7.83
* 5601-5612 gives 0.006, 7.36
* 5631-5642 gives -0.042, 7.69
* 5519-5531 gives 0.041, 7.13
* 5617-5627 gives -0.033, 7.63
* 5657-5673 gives -0.008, 7.45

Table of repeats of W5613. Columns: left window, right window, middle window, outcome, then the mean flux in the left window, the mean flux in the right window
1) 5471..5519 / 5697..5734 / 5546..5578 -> -0.7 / 7.29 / 7.06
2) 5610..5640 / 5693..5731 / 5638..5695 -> -2.2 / 7.56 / 7.09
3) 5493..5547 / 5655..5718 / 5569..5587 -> -2.2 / 7.11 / 7.4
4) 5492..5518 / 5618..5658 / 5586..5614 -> -0.5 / 7.24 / 7.59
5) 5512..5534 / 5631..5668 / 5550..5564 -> 0.4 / 7.1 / 7.61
